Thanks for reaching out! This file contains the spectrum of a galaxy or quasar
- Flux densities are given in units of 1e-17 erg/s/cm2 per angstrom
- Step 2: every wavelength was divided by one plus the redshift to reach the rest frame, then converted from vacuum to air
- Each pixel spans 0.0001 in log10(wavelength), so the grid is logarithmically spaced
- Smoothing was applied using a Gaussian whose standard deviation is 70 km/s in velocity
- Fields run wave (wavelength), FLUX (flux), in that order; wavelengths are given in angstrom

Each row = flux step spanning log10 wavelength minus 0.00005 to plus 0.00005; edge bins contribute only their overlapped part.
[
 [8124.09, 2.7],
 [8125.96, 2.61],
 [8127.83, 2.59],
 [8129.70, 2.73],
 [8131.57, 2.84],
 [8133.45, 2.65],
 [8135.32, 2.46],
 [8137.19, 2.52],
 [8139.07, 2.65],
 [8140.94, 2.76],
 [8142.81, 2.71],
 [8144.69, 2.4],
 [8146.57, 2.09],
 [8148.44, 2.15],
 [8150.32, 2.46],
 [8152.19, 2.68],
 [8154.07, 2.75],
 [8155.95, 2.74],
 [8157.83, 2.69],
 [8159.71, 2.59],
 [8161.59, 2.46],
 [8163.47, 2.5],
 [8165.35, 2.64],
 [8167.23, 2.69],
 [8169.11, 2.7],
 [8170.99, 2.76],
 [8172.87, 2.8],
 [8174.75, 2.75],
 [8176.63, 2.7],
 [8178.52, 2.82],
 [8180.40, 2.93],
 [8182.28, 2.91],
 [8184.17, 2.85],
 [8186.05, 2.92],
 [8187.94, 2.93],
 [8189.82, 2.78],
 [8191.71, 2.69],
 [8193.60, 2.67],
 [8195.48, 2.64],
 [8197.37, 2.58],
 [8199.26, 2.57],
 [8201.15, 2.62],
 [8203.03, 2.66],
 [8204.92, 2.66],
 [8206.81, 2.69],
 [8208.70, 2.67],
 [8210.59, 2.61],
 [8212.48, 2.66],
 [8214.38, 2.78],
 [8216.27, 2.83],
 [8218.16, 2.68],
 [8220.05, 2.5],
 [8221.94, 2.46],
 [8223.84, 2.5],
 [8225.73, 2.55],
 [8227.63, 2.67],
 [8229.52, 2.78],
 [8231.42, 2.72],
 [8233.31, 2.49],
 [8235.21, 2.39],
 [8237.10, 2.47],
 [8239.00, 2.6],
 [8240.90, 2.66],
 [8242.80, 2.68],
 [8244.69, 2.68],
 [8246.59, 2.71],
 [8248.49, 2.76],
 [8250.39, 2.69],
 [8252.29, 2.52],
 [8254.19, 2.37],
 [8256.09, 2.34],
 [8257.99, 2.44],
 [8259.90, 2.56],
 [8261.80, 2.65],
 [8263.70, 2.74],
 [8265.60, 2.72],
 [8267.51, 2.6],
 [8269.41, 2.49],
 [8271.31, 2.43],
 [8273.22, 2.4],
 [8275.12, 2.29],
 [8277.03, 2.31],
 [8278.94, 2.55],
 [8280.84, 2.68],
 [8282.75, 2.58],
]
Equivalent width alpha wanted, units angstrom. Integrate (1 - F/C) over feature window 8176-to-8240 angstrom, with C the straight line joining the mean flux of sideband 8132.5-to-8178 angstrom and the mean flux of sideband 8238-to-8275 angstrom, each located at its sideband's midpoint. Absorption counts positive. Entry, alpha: -2.2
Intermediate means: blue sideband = 2.6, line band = 2.68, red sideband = 2.57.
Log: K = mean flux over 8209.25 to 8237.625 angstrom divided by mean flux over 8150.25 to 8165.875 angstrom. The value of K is 1.00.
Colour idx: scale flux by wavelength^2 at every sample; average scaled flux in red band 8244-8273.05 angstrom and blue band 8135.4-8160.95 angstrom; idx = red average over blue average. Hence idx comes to 1.04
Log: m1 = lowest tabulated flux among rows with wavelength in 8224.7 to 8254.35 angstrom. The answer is 2.37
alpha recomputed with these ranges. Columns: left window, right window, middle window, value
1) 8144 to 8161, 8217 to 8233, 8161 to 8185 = -1.9 angstrom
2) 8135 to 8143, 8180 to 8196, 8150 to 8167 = 0.5 angstrom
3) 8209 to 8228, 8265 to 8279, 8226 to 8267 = -1.0 angstrom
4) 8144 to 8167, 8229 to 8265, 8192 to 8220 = -1.1 angstrom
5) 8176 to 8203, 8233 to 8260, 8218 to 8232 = 0.2 angstrom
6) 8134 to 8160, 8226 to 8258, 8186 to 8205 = -0.9 angstrom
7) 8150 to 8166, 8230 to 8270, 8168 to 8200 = -1.9 angstrom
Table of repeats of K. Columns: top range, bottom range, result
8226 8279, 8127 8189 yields 0.96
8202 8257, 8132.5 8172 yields 1.02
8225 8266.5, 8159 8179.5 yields 0.97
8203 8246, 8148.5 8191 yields 0.97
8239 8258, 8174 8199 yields 0.93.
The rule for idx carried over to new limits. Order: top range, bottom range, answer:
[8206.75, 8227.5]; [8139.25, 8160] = 1.05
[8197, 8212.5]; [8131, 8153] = 1.06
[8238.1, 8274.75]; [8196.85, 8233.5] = 0.99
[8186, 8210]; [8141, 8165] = 1.07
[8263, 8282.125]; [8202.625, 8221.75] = 0.96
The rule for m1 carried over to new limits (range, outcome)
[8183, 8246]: 2.39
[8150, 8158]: 2.46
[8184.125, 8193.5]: 2.69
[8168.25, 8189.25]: 2.7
